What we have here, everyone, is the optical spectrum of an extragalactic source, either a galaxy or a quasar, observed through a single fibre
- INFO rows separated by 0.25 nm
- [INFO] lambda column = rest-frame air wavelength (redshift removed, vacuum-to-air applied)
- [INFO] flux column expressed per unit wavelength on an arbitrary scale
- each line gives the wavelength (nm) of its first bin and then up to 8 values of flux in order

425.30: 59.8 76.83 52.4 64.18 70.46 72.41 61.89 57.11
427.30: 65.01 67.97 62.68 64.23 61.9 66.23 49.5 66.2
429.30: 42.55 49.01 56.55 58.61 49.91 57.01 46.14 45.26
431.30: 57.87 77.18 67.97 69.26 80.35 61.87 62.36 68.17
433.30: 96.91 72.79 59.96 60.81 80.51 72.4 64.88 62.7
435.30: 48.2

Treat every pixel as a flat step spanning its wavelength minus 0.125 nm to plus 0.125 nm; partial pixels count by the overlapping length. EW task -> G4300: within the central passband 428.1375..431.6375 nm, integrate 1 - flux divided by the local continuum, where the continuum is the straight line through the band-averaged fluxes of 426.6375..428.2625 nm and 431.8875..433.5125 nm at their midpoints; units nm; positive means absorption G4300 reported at 0.61 nm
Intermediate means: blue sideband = 63.3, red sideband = 73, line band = 55.9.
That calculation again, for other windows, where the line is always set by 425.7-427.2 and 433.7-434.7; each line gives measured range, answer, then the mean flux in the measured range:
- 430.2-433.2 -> 0.20 nm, 62.3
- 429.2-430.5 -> 0.27 nm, 51.8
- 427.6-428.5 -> 0.01 nm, 63.6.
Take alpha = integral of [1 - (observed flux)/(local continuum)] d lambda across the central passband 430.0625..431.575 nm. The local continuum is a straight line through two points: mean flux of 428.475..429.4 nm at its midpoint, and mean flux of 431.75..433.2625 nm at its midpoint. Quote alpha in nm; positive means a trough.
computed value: 0.22 nm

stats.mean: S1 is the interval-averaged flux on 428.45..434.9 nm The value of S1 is 63.1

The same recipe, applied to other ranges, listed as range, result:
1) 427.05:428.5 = 63.8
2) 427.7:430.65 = 57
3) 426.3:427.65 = 65.3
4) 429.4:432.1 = 57.2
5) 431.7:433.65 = 72.5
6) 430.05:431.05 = 51.2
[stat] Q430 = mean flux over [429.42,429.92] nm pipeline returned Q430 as 52.6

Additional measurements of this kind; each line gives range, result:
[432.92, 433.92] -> 74.5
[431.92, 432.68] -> 70.4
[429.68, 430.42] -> 55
